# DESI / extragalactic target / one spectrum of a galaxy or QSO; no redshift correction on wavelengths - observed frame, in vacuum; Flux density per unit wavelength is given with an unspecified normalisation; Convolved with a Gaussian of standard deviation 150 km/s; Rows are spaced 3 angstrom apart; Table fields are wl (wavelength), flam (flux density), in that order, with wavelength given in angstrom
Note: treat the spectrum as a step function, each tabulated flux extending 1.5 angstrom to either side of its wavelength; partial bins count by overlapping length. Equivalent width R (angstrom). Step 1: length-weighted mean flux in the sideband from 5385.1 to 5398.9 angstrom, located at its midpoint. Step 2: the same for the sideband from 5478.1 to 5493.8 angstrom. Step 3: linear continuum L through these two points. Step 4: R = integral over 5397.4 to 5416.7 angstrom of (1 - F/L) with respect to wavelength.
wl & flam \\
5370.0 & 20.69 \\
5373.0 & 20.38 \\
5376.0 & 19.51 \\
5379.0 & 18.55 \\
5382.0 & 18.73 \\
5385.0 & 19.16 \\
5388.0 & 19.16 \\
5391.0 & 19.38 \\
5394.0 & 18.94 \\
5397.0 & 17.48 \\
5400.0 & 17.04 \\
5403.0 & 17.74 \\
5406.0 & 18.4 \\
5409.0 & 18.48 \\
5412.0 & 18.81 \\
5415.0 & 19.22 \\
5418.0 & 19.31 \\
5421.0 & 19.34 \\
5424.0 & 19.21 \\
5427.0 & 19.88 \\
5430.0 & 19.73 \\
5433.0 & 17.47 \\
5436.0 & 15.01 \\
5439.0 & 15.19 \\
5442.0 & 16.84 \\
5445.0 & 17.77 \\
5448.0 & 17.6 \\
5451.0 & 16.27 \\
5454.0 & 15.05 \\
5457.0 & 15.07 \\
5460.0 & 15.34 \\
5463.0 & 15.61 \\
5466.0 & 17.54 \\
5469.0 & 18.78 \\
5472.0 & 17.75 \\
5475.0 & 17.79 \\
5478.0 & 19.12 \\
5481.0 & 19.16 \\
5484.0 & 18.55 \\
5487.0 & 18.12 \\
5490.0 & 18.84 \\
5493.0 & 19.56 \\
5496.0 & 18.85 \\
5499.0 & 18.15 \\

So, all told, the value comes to 0.5 angstrom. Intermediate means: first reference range 18.7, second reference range 18.8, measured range 18.2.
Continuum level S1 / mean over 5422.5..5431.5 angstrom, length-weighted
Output 19.6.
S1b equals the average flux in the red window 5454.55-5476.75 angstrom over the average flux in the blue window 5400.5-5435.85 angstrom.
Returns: 0.90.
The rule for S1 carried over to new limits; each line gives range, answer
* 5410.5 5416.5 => 19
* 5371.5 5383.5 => 19.3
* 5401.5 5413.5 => 18.4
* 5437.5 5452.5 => 16.7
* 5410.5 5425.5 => 19.2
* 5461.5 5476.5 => 17.5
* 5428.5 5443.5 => 16.8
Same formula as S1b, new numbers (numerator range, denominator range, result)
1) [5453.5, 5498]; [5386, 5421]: 0.95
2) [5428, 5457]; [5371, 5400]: 0.88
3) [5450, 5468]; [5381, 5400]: 0.85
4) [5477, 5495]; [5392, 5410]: 1.05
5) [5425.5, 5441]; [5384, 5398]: 0.92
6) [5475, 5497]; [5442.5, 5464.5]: 1.17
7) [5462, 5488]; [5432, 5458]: 1.11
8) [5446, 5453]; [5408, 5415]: 0.90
